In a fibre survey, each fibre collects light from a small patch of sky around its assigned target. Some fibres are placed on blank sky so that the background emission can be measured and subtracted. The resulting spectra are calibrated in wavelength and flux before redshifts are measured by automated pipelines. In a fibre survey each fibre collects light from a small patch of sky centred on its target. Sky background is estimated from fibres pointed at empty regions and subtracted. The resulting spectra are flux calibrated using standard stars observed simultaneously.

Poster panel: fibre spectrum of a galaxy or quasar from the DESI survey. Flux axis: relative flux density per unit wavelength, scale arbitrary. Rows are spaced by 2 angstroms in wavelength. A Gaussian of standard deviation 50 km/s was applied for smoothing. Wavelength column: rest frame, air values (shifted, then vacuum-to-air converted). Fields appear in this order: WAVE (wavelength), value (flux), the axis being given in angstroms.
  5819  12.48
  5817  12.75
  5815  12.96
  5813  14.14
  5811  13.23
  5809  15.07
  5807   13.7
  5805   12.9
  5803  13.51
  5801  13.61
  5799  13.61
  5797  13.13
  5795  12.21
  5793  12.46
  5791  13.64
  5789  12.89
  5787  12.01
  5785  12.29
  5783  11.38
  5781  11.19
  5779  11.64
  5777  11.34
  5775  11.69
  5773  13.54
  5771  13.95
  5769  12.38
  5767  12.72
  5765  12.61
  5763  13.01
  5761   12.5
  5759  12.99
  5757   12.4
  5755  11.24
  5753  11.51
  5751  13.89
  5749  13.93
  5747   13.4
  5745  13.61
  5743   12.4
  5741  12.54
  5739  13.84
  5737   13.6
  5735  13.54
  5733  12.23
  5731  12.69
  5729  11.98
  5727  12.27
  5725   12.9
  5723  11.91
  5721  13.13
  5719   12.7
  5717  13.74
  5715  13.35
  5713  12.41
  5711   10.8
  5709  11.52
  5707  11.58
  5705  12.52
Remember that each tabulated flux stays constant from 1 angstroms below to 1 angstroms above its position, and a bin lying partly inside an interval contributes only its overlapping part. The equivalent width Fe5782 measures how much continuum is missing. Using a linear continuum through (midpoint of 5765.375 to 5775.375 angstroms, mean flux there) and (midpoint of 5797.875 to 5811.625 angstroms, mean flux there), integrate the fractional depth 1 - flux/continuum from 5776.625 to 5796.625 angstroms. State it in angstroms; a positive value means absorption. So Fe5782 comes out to 1.7 angstroms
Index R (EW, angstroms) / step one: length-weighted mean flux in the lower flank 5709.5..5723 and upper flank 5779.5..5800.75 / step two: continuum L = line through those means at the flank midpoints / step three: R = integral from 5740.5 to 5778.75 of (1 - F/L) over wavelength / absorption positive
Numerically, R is -0.5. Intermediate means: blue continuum 12.6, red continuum 12.5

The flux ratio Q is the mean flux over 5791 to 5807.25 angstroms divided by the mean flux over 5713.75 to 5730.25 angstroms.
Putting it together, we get 1.03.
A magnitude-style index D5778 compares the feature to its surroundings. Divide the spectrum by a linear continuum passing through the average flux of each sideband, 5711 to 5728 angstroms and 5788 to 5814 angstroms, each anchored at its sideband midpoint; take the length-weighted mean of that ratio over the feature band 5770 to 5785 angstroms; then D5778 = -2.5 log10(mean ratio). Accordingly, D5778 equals 0.09 mag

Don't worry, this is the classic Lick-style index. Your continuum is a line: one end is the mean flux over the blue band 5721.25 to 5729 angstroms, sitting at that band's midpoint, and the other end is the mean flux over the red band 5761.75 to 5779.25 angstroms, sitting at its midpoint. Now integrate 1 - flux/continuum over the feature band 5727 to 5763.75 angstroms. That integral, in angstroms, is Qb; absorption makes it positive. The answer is -1.1 angstroms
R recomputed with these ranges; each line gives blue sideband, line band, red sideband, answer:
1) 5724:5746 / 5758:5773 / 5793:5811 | 0.2 angstroms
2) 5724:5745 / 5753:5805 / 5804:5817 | 2.9 angstroms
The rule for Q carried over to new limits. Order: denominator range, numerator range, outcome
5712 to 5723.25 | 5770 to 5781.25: 0.95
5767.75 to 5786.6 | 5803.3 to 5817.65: 1.11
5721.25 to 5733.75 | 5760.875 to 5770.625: 1.03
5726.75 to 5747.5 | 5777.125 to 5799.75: 0.96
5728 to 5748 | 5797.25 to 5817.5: 1.04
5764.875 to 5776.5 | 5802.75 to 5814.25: 1.08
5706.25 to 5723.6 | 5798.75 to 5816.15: 1.10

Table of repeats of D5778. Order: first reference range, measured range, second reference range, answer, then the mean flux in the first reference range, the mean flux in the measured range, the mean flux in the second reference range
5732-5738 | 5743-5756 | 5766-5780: 0.00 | 13.1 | 12.9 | 12.5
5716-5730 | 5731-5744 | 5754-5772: -0.03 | 12.7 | 13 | 12.6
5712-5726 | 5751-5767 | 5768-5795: 0.01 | 12.9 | 12.4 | 12.3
